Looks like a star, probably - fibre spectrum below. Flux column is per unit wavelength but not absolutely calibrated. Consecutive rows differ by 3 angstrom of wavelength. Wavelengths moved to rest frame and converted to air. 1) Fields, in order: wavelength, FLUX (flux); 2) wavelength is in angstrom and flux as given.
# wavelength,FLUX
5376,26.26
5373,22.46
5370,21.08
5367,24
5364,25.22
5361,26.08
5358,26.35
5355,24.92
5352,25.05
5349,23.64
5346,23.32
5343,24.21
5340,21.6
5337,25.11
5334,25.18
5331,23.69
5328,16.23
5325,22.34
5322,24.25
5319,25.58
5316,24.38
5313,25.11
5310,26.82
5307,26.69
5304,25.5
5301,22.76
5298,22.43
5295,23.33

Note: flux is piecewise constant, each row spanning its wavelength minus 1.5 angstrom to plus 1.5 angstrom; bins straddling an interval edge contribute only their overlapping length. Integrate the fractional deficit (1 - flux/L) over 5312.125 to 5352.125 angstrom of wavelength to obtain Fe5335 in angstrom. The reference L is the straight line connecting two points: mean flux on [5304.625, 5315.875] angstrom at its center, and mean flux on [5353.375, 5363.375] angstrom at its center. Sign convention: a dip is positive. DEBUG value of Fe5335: 3.7 angstrom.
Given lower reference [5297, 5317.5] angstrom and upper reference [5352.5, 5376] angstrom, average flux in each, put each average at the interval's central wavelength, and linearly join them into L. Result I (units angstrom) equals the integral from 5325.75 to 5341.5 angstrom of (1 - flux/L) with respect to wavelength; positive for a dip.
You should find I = 1.5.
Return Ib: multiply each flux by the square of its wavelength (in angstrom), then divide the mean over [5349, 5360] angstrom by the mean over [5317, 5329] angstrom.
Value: 1.14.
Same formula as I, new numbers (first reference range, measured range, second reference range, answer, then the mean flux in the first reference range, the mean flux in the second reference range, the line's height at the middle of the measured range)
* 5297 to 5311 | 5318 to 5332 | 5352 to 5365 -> 1.60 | 24.9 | 25.6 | 25.1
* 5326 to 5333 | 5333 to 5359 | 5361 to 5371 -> -2.68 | 20.5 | 23.9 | 22.1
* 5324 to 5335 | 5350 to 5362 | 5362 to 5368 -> -0.75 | 21.7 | 24.8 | 24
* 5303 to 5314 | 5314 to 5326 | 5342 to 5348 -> 0.52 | 26.1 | 23.7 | 25.3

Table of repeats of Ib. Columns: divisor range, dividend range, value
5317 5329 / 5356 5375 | 1.10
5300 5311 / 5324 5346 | 0.90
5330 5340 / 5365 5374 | 0.95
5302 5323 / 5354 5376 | 0.98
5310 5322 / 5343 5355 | 0.97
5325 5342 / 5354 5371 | 1.11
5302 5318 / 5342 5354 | 0.95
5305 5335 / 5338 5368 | 1.03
